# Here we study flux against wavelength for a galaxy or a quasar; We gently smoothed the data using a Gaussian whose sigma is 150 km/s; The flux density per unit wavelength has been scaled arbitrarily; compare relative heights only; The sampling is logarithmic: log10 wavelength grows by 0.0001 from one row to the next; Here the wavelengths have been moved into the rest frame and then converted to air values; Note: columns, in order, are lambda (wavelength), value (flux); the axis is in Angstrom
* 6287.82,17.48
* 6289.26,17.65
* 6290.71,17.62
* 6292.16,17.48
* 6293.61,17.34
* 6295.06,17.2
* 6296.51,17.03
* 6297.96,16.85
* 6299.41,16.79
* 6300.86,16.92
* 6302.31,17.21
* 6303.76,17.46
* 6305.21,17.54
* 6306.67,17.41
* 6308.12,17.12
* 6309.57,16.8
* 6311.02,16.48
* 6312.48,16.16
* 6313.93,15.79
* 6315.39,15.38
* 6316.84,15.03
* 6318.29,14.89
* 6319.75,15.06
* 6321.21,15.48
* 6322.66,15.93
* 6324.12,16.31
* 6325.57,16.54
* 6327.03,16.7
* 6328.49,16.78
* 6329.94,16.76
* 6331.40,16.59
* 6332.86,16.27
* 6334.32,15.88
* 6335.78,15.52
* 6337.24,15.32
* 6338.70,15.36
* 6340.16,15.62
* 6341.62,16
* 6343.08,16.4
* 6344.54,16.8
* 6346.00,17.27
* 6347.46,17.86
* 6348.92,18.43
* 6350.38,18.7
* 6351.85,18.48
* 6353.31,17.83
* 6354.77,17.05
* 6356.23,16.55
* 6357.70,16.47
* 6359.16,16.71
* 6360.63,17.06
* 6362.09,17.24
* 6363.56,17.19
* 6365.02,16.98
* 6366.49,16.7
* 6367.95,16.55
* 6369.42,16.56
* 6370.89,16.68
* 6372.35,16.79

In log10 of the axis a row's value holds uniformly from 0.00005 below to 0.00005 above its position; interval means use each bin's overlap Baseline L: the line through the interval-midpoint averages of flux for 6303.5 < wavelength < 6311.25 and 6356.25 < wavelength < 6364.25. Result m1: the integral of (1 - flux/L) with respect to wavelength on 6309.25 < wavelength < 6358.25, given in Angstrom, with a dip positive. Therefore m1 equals 1.7 Angstrom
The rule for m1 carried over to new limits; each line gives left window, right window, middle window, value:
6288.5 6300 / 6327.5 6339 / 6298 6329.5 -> 0.55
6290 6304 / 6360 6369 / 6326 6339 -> 0.68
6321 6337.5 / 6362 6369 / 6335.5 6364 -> -0.54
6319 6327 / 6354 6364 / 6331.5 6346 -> 0.30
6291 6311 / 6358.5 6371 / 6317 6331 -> 0.84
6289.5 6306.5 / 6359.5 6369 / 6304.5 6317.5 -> 0.57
